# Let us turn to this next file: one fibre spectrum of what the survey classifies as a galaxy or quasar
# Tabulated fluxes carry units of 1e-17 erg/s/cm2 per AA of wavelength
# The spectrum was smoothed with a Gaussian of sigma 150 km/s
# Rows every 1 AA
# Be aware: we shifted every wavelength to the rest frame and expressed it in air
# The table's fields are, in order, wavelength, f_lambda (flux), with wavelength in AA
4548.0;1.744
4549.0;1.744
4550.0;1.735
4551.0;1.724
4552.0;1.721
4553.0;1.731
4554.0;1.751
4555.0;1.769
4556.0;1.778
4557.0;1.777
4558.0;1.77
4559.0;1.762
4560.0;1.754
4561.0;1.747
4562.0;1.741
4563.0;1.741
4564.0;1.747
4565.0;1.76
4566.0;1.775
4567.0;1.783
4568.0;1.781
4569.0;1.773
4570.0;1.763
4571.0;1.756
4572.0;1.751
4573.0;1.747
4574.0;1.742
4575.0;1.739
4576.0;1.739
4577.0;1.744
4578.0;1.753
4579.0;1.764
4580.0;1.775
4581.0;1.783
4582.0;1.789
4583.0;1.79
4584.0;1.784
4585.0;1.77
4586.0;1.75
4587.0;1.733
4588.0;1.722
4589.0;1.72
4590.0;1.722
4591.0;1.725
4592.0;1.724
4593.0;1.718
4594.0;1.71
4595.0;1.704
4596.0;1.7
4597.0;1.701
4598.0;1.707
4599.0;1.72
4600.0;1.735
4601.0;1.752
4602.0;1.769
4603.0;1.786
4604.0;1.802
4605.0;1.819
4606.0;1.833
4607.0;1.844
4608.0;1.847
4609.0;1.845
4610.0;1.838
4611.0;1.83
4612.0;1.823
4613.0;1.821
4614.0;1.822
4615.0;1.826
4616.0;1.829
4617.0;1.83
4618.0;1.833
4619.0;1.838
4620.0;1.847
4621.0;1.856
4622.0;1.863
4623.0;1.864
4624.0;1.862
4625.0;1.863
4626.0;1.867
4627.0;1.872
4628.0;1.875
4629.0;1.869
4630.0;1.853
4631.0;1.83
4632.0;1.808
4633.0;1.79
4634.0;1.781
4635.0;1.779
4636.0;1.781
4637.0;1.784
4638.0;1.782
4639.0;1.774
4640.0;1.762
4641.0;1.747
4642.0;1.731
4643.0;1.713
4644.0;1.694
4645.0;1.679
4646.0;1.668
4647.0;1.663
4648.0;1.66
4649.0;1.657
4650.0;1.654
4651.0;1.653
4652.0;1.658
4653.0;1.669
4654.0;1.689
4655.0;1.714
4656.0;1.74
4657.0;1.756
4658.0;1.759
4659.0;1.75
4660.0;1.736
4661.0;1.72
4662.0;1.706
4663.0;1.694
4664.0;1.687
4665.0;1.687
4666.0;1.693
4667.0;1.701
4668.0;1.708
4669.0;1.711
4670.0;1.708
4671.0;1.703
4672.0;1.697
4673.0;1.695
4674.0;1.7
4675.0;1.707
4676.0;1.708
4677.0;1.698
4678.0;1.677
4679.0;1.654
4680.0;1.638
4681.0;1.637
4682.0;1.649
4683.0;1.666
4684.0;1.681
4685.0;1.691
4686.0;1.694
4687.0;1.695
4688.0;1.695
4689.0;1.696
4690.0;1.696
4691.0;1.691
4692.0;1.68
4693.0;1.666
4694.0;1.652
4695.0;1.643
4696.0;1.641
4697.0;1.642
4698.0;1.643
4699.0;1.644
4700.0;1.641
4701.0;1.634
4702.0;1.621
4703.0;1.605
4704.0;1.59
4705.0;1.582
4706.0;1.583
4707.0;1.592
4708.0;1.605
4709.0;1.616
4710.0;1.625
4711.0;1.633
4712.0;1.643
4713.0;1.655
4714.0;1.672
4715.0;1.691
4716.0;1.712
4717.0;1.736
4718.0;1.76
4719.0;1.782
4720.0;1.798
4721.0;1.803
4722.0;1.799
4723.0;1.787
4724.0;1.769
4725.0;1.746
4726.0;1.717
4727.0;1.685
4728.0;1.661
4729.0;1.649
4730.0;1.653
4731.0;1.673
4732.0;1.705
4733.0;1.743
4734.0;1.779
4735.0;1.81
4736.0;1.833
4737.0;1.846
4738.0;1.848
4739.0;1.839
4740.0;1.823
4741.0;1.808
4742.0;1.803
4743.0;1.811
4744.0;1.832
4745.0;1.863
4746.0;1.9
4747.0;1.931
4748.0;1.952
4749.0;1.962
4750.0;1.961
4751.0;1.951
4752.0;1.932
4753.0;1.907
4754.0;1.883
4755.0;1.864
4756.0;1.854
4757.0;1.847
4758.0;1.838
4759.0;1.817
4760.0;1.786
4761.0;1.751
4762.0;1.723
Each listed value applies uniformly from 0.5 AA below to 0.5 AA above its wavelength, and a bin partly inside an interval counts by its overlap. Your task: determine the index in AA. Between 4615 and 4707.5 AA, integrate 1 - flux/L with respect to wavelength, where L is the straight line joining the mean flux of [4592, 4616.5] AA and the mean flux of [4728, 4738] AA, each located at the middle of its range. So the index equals 2.41 AA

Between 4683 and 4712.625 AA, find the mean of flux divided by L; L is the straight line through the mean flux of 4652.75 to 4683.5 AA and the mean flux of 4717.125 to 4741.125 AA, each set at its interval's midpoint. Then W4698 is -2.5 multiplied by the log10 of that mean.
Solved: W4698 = 0.05 mag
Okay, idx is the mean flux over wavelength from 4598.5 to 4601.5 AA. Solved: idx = 1.74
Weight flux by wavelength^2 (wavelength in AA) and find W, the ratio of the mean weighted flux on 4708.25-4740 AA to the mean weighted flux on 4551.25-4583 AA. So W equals 1.05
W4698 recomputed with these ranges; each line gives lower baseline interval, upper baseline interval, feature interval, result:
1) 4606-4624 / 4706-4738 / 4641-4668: 0.06 mag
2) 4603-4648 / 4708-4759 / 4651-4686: 0.06 mag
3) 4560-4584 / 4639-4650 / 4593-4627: -0.05 mag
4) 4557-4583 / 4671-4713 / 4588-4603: 0.01 mag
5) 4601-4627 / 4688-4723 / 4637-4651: 0.05 mag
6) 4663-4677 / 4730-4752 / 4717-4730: 0.04 mag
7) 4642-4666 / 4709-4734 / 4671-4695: 0.01 mag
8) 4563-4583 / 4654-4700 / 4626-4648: -0.03 mag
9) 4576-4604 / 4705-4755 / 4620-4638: -0.05 mag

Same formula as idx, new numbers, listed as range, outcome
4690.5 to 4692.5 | 1.69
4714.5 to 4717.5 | 1.71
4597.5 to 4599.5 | 1.71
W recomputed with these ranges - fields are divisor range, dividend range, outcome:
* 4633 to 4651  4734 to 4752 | 1.13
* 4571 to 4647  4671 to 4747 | 1.00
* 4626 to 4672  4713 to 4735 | 1.03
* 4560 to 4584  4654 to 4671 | 1.01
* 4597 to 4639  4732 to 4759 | 1.08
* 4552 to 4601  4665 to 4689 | 1.01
